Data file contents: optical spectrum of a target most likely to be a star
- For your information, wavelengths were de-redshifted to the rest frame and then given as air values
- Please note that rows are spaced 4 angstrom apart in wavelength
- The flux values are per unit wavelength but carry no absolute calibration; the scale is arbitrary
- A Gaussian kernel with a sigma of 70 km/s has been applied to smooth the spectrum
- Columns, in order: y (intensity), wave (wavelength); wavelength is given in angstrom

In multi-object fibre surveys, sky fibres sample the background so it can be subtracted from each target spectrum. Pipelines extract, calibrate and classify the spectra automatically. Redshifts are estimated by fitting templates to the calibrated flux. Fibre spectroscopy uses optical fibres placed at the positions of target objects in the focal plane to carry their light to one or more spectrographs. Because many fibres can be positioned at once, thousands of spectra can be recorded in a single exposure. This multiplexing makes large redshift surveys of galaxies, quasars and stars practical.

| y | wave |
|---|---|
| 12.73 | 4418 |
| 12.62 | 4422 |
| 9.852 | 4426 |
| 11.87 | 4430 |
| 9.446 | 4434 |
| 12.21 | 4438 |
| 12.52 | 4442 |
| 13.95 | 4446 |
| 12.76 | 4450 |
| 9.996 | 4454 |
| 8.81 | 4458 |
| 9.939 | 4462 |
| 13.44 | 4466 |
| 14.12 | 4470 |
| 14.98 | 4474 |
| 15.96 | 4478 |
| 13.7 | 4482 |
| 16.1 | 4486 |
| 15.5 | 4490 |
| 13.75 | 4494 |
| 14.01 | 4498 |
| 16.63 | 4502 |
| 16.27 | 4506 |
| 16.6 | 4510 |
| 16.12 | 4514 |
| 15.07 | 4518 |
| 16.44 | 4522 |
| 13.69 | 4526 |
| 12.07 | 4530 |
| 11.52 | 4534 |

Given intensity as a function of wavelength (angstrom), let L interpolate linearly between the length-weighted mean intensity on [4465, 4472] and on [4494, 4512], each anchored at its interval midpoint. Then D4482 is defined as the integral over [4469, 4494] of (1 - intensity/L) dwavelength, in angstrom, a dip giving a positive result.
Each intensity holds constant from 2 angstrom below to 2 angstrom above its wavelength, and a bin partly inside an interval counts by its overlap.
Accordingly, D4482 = -0.84 angstrom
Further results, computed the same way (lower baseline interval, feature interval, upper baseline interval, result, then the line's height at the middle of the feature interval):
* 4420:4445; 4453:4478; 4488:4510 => 2.2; 13.4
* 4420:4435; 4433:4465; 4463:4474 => 2.7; 12.4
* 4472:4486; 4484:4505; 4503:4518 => 0.5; 15.6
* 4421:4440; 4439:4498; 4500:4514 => 2.2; 13.8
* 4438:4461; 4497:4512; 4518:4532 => -2.8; 13.5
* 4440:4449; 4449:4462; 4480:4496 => 3.2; 13.6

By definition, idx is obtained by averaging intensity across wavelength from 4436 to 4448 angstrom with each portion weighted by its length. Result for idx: 12.9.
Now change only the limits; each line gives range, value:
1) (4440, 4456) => 12.3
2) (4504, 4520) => 16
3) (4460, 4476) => 13.1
